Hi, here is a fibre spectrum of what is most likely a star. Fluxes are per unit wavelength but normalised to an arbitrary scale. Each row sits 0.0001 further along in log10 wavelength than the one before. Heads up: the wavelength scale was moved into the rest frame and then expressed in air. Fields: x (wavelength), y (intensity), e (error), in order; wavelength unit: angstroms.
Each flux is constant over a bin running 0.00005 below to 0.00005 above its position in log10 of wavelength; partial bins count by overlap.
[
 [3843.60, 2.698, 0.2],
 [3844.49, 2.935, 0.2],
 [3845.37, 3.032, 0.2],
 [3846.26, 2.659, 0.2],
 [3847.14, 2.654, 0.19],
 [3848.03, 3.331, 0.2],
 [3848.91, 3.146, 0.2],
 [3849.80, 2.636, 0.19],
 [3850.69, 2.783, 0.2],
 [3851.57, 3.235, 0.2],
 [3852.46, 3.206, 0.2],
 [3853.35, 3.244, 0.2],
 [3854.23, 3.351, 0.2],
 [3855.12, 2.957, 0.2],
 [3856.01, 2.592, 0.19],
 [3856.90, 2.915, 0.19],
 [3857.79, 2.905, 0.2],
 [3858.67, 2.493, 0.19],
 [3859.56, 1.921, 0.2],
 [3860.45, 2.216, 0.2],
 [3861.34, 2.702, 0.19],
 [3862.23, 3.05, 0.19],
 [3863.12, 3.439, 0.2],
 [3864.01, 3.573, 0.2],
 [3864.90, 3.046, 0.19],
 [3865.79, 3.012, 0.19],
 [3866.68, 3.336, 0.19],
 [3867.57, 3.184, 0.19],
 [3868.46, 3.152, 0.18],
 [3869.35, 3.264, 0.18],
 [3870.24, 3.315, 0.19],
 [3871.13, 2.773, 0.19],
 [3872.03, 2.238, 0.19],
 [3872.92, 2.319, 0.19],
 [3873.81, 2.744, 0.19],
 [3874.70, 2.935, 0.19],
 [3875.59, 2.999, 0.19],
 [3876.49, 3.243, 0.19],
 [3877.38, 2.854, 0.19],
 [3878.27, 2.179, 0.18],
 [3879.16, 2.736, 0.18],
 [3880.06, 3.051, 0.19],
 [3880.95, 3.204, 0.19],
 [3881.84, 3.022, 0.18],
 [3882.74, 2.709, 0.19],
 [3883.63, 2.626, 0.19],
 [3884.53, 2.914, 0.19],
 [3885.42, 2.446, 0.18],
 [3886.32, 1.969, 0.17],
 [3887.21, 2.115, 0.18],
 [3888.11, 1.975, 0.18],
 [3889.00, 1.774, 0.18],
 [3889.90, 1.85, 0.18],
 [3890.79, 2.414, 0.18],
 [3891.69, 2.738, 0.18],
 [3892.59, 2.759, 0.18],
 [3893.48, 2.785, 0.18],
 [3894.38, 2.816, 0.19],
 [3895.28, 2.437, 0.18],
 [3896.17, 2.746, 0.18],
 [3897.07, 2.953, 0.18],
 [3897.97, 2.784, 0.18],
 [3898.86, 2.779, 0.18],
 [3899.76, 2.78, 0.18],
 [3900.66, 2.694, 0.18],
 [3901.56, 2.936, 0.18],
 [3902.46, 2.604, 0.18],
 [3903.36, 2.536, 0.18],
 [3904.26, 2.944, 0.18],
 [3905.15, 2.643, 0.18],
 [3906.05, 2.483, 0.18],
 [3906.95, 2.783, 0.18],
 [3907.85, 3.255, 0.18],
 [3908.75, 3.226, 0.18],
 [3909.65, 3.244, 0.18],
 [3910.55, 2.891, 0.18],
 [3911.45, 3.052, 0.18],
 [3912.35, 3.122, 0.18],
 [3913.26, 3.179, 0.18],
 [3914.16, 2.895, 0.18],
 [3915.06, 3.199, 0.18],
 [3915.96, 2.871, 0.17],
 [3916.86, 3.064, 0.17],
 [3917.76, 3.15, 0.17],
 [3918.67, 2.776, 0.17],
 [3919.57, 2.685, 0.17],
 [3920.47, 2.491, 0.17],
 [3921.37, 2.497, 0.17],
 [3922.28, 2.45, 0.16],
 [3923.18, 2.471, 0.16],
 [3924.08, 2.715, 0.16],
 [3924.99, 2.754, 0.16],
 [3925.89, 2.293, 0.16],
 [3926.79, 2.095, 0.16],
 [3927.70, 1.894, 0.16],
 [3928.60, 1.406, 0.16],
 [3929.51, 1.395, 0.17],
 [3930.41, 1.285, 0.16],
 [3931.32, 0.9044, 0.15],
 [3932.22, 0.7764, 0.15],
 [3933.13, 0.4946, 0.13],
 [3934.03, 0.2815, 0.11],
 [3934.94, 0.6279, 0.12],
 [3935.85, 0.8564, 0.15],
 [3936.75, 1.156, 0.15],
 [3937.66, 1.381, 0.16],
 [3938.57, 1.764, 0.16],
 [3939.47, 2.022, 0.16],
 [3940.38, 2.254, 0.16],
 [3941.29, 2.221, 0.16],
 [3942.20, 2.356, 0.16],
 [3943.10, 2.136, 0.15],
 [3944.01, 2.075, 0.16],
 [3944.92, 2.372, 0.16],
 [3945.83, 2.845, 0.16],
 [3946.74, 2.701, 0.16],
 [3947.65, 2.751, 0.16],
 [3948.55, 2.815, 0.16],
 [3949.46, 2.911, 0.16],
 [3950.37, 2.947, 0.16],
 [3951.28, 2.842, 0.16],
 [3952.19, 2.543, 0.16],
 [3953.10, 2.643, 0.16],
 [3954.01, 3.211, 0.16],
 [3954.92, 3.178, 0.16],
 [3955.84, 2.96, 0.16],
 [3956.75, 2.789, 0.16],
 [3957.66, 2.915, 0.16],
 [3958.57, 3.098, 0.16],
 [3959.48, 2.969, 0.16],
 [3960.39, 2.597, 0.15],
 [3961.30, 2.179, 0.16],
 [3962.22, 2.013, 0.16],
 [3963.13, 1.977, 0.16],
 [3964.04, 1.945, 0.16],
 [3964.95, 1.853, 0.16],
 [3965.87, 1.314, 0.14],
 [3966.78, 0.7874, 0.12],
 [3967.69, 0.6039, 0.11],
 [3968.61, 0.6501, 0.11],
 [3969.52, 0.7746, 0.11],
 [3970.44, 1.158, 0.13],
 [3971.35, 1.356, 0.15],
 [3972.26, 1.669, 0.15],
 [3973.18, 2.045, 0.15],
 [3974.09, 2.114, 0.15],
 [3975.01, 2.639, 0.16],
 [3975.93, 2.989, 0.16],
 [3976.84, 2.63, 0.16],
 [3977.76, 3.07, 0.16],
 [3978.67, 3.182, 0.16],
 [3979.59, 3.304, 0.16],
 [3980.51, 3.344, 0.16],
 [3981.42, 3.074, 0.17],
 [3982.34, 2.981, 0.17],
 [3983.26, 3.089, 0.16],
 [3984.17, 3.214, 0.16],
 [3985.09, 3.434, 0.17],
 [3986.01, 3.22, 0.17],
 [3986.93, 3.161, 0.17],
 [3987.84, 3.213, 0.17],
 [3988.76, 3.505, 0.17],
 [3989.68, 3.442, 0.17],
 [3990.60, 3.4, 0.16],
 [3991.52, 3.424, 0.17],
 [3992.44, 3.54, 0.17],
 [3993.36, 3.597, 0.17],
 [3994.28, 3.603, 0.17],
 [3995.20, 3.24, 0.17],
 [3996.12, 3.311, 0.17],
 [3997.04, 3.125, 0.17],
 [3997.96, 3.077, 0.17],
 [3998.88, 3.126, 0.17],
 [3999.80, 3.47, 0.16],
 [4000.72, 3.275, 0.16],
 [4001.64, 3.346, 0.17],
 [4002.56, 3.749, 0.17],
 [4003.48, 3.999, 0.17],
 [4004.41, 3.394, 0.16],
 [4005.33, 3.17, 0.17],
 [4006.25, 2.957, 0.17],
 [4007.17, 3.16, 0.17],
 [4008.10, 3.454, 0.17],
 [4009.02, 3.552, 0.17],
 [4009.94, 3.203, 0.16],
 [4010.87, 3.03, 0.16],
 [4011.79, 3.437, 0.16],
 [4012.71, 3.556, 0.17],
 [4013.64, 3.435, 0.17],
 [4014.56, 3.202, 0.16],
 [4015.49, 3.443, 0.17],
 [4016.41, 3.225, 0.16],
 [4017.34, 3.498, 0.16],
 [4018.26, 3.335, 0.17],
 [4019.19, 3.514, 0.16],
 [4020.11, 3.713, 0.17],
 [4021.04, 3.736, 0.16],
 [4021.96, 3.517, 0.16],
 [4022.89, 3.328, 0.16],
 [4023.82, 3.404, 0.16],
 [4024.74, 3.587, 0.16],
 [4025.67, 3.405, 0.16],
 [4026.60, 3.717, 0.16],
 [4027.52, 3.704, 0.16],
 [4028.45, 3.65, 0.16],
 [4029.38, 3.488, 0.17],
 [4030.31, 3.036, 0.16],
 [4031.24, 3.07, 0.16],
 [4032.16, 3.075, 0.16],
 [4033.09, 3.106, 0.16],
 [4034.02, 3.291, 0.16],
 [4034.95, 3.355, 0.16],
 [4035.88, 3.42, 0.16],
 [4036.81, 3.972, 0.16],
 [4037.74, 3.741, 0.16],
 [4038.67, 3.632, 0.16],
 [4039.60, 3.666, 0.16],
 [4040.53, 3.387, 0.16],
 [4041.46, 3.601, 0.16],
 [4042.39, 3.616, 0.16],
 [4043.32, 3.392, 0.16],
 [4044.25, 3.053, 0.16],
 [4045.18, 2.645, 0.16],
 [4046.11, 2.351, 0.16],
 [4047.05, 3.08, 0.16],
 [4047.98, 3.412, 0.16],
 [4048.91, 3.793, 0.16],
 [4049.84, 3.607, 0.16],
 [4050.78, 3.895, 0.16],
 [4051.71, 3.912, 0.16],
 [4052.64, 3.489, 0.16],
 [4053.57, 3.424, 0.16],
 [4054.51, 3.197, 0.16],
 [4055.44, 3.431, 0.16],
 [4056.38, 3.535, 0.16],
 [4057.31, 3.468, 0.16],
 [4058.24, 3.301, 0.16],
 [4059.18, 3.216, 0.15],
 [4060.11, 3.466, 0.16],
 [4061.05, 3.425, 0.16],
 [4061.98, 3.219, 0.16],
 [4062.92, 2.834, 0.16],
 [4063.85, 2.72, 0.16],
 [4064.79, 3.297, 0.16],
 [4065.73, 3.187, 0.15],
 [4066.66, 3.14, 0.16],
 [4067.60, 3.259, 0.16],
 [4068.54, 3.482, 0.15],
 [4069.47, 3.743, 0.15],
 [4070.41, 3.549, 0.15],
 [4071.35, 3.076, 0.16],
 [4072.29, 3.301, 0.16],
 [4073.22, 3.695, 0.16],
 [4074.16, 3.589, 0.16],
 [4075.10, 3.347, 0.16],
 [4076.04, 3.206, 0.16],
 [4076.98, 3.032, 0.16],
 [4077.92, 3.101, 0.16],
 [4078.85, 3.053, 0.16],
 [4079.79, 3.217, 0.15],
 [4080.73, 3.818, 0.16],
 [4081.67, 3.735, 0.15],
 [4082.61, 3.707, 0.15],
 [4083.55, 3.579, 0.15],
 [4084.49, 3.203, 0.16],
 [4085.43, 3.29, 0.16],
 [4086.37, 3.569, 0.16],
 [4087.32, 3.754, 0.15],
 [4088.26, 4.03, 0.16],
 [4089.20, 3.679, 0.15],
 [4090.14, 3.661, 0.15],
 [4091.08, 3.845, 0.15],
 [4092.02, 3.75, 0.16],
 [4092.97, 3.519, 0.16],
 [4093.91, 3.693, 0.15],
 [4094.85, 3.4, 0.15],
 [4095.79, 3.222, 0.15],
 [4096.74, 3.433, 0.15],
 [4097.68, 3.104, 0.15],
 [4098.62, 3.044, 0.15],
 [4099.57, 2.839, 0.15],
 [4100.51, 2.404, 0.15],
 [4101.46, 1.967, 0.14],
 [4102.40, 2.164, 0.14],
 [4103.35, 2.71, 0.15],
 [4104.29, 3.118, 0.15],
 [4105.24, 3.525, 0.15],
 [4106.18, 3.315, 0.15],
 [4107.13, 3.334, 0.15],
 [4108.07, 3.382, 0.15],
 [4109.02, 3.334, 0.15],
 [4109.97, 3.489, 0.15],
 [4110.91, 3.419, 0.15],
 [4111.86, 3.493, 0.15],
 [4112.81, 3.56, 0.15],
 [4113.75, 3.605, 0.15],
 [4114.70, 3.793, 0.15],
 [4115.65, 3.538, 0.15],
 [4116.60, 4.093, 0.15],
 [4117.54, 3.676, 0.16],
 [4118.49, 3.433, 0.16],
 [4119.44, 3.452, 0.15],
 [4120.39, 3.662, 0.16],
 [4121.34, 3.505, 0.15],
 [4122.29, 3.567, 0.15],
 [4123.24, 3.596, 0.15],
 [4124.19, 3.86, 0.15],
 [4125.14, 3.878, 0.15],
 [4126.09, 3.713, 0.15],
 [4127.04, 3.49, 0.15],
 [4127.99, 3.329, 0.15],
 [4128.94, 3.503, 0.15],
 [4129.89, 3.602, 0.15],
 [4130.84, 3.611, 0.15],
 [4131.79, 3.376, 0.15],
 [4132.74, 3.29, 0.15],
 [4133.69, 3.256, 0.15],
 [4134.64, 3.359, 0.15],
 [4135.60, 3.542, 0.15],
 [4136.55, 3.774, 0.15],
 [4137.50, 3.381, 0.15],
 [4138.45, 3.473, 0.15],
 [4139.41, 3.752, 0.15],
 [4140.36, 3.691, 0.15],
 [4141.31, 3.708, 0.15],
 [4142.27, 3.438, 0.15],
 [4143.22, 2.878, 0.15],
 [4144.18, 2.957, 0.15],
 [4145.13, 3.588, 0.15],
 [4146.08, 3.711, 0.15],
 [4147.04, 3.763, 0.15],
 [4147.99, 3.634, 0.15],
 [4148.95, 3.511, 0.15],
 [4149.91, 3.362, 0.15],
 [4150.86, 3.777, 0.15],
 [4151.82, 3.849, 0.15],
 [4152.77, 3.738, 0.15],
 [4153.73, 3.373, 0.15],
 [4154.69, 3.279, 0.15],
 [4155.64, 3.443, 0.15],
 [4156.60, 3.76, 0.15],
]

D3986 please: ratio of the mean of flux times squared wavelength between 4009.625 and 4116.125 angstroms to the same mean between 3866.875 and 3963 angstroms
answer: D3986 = 1.45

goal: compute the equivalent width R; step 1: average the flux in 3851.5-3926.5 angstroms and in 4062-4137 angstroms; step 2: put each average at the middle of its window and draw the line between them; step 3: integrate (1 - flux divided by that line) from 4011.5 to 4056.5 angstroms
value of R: -3.1 angstroms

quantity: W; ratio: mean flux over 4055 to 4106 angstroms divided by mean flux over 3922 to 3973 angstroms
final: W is 1.7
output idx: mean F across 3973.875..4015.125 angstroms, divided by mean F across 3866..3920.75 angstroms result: 1.2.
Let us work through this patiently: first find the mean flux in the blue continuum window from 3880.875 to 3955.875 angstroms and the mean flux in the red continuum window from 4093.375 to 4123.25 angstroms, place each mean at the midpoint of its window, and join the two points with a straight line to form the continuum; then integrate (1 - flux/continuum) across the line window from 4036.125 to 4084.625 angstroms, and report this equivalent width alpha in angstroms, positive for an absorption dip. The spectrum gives -4.7 angstroms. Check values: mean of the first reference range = 2.43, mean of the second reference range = 3.3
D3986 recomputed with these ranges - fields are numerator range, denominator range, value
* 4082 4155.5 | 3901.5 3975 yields 1.69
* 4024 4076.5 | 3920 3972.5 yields 1.77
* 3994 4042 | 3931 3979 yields 1.71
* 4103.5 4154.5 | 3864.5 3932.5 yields 1.50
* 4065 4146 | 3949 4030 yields 1.22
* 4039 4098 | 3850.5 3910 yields 1.34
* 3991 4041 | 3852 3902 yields 1.32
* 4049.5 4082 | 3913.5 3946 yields 1.78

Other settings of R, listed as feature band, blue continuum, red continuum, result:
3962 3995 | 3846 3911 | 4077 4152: 5.7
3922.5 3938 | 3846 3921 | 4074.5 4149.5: 7.7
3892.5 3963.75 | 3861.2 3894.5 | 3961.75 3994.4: 5.5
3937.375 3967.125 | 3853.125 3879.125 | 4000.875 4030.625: 7.3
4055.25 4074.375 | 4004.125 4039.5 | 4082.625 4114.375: 0.2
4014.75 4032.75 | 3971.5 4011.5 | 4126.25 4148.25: -1.1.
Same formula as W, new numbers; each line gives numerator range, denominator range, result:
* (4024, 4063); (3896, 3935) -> 1.39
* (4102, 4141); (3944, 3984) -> 1.44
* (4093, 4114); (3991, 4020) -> 0.94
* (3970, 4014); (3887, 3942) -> 1.33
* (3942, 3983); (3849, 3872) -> 0.81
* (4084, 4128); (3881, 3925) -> 1.26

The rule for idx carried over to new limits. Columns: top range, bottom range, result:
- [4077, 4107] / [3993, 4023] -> 0.97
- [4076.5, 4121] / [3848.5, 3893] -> 1.21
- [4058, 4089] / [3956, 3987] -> 1.43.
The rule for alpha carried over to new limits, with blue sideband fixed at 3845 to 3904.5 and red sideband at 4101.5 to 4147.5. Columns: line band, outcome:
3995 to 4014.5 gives -1.2 angstroms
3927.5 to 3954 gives 9.5 angstroms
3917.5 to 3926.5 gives 0.9 angstroms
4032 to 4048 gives -0.5 angstroms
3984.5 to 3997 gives -1.1 angstroms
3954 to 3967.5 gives 3.1 angstroms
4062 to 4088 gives -0.2 angstroms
